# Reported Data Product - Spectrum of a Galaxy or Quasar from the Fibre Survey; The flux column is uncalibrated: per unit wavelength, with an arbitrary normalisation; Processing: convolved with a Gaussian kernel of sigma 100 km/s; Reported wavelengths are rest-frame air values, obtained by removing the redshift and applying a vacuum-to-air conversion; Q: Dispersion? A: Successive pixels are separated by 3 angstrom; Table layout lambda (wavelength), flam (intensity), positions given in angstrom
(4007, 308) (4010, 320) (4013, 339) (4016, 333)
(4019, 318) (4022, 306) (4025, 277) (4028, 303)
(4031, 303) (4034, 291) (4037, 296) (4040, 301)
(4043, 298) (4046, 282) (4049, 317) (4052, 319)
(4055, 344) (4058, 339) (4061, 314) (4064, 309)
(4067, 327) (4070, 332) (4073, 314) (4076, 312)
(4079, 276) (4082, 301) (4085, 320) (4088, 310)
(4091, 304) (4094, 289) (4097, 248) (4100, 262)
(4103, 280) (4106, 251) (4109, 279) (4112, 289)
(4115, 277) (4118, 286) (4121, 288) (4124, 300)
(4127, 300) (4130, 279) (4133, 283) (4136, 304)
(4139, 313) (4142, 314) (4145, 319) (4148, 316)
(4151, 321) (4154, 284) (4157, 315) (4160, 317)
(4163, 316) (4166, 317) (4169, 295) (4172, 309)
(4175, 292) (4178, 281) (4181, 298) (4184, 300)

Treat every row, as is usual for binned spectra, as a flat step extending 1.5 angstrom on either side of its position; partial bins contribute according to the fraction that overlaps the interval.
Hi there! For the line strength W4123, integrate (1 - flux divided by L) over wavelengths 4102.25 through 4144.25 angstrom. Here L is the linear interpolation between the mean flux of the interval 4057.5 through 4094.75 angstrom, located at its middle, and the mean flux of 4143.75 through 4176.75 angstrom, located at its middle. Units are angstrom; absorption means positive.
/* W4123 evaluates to 2.8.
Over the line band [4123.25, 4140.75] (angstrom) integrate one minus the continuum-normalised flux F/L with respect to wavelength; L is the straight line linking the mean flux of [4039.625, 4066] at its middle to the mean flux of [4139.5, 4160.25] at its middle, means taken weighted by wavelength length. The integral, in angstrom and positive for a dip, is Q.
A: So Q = 0.89 angstrom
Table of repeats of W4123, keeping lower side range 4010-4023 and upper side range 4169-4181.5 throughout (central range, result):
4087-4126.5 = 3.3 angstrom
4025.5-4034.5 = 0.7 angstrom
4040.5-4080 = 0.2 angstrom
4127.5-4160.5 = -0.5 angstrom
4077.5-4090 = 0.4 angstrom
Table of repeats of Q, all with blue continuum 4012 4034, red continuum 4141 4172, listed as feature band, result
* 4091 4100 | 1.1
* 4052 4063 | -0.7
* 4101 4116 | 1.7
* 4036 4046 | 0.4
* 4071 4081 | 0.3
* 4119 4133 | 0.9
